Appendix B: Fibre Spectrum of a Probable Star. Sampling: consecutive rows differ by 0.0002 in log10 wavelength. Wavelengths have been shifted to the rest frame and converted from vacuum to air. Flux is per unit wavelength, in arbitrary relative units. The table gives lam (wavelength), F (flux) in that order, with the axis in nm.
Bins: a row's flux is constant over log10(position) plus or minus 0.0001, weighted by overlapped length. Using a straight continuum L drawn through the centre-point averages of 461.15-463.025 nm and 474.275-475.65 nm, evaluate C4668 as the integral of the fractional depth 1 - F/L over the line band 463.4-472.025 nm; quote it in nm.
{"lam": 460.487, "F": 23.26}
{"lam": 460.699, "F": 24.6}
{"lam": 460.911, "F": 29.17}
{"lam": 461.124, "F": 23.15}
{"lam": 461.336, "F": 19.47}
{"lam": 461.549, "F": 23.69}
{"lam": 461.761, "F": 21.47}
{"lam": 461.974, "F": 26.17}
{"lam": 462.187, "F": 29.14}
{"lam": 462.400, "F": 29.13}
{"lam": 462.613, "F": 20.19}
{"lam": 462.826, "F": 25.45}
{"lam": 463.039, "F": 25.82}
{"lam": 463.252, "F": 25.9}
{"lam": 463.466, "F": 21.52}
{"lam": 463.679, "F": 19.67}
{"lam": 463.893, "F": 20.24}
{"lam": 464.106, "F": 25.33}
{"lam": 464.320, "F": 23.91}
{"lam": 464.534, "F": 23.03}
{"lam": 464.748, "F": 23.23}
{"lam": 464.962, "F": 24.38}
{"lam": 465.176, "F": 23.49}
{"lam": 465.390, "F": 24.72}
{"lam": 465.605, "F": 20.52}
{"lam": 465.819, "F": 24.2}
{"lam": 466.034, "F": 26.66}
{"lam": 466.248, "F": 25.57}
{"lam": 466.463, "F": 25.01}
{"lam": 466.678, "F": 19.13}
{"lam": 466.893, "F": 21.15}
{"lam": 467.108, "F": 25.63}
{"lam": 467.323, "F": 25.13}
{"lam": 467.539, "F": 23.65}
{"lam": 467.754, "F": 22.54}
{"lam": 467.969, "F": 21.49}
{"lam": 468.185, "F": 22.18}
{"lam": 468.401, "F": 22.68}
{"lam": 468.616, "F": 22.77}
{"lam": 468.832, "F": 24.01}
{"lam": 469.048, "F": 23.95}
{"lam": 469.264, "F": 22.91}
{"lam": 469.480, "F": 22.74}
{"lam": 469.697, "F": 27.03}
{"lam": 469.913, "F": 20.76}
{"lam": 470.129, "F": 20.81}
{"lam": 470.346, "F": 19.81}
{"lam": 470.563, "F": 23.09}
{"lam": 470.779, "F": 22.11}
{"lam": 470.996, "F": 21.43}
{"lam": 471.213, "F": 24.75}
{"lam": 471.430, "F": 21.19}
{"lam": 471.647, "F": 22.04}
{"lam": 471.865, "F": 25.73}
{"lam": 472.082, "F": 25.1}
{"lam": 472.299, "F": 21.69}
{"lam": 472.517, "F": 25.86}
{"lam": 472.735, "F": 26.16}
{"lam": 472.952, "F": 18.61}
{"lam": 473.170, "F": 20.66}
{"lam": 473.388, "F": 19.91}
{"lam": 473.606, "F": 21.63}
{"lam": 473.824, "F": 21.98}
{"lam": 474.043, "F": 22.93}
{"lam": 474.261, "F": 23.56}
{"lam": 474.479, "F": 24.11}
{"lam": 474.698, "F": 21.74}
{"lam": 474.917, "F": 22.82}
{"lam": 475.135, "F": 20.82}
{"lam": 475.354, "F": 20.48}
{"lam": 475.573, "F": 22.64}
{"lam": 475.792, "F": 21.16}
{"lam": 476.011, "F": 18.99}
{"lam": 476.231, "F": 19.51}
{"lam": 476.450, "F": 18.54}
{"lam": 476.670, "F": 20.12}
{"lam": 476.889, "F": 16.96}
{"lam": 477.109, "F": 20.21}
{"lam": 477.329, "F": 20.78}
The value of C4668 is 0.14 nm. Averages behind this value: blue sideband 24.4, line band 23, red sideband 22.2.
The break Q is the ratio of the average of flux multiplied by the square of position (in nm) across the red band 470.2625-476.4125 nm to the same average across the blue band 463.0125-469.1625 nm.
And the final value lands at 1.0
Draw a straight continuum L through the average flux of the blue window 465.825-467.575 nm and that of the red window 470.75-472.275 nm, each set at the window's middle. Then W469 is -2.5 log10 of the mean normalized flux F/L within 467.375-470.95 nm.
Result 0.04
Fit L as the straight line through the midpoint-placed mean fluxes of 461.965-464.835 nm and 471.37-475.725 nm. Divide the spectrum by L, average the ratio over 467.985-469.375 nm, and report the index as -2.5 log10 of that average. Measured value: 0.014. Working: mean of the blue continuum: 24.1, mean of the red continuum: 22.5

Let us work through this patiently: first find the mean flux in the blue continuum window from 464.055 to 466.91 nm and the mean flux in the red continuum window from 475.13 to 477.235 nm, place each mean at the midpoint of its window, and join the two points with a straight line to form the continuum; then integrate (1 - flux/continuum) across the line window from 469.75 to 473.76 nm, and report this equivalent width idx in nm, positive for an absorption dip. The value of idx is -0.17 nm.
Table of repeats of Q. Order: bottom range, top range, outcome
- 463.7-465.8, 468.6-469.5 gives 1.03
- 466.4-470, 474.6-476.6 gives 0.93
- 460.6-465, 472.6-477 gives 0.93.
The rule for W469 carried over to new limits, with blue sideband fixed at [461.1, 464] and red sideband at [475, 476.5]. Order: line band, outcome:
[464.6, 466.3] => -0.050 mag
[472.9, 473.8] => 0.028 mag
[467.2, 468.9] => -0.036 mag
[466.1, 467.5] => -0.050 mag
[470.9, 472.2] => -0.094 mag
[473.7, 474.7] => -0.107 mag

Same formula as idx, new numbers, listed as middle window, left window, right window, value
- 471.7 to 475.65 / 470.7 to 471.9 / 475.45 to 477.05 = -0.241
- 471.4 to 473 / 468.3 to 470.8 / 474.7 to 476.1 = -0.110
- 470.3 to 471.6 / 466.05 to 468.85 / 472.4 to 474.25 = 0.028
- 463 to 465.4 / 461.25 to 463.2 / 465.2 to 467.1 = 0.072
